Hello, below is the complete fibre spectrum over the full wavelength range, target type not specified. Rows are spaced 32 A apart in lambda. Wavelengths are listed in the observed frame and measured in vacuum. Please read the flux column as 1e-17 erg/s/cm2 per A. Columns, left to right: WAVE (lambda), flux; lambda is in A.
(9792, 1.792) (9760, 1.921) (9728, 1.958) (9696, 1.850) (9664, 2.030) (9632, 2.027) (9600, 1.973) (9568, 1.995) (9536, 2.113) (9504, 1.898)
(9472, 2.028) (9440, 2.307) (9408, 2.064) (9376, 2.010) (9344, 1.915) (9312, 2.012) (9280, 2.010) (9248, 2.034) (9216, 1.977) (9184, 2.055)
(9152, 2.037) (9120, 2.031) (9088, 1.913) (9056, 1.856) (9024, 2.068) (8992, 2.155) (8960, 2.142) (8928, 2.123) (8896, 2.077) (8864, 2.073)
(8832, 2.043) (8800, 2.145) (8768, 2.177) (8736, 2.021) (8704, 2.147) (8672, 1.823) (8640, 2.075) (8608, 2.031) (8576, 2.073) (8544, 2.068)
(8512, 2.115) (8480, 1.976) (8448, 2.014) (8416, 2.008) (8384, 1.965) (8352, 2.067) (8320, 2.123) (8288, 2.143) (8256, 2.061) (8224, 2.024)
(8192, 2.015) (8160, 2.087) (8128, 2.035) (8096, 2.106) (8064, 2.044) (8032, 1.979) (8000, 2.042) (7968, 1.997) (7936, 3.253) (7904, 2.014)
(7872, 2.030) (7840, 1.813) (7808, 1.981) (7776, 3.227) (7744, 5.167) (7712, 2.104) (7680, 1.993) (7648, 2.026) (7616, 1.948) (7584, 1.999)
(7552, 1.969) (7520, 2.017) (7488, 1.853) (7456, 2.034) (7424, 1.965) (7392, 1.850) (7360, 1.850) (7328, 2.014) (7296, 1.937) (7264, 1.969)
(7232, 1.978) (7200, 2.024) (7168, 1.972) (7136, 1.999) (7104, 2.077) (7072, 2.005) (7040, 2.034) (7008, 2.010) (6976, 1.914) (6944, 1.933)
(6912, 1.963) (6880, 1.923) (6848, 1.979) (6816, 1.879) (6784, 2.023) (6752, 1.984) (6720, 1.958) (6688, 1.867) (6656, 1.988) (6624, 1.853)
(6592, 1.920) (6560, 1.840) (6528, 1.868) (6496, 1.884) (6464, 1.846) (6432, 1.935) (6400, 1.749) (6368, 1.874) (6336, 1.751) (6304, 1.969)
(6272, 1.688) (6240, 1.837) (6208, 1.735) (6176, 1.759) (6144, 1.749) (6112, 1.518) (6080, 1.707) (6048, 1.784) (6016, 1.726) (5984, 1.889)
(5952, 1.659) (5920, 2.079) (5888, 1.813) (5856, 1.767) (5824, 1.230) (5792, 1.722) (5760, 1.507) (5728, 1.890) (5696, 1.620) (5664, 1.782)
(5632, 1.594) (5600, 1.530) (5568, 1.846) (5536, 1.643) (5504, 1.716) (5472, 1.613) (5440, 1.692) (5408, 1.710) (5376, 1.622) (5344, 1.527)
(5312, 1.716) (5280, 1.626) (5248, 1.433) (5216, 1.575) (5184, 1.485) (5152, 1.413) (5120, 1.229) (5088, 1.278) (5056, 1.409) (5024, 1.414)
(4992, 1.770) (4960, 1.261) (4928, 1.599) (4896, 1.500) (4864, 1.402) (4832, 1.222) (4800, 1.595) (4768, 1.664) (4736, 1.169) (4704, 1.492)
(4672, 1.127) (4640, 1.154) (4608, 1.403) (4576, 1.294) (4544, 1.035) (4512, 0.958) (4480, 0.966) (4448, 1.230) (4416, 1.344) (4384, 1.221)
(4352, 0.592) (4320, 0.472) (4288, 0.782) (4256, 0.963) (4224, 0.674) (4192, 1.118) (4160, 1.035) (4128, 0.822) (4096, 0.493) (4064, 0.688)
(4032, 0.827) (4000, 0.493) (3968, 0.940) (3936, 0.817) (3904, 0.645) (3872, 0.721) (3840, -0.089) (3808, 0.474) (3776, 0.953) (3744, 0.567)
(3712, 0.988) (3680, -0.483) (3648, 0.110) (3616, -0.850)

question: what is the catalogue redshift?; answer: 0.18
